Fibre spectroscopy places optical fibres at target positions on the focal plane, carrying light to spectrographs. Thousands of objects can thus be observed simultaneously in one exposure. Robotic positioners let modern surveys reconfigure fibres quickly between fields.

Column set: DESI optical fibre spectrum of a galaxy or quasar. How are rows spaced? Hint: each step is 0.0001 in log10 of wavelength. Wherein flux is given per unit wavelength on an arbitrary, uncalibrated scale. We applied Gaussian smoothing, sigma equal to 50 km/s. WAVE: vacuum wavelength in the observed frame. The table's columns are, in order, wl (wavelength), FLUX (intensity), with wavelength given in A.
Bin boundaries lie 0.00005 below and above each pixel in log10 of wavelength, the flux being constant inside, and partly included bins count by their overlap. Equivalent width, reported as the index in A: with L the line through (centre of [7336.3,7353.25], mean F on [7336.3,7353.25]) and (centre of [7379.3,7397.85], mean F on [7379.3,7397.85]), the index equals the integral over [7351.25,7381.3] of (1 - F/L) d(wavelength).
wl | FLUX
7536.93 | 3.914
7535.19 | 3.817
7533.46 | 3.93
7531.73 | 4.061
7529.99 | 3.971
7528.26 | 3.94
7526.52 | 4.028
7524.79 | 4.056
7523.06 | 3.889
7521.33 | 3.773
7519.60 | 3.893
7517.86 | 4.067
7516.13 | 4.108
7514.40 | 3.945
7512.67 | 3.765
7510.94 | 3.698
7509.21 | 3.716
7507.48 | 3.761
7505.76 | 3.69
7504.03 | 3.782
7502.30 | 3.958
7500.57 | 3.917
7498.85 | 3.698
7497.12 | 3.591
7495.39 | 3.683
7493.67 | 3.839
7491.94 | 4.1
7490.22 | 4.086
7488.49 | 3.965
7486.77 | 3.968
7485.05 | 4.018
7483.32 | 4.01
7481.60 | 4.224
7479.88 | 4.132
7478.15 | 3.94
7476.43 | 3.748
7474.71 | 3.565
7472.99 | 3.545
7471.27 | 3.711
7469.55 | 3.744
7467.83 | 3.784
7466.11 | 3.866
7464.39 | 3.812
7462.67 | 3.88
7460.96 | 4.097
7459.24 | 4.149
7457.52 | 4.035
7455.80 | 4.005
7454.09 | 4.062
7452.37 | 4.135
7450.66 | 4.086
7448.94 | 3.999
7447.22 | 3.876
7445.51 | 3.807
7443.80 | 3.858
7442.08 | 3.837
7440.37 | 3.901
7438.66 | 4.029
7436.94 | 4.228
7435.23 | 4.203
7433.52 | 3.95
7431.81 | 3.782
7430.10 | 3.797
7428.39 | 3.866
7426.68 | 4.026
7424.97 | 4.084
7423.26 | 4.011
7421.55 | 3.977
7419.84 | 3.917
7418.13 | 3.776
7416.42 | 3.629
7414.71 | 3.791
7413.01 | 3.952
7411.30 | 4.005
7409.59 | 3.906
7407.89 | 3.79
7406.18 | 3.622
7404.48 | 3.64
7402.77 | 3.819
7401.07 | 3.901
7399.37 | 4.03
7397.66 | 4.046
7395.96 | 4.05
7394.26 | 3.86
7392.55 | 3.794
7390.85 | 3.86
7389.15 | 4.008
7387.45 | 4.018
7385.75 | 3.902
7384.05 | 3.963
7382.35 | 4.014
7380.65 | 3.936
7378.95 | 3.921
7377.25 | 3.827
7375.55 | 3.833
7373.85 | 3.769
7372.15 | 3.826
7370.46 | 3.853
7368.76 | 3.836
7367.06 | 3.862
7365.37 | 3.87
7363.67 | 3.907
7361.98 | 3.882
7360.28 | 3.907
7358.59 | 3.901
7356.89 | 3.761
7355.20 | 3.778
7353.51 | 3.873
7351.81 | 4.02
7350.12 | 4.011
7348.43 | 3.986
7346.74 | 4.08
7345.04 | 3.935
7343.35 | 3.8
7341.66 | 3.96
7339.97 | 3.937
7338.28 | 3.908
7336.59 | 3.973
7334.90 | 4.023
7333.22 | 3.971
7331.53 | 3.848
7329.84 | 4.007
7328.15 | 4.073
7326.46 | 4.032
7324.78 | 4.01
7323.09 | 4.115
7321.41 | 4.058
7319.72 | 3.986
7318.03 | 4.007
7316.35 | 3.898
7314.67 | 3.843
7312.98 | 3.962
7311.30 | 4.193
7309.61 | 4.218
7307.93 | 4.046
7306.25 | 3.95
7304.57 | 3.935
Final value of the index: 0.7 A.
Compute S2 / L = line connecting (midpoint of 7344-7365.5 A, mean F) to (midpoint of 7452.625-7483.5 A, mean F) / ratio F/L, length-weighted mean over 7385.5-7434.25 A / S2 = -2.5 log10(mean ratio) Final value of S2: 0.01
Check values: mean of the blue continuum 3.92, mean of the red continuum 3.91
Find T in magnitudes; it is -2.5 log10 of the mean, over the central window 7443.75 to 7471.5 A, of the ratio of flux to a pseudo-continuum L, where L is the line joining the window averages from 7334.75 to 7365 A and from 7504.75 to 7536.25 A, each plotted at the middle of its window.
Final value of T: -0.01 mag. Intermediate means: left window 3.92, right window 3.89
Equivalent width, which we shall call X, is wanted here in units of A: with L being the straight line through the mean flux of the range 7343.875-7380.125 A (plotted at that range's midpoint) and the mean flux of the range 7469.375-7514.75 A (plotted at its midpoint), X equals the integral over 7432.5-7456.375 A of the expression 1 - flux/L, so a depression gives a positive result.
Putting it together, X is -0.8 A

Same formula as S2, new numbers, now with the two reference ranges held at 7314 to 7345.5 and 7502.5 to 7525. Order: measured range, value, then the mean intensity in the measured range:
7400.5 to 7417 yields 0.03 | 3.81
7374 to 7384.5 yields 0.01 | 3.9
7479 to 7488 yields -0.05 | 4.07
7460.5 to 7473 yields 0.02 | 3.81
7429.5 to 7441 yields -0.02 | 3.99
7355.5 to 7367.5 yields 0.02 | 3.87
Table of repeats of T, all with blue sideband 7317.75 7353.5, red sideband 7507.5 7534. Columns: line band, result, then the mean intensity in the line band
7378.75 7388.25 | 0.00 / 3.96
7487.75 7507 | 0.02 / 3.84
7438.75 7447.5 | 0.02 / 3.87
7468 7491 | 0.01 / 3.89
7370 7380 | 0.04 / 3.84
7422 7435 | 0.00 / 3.95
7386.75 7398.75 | 0.00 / 3.95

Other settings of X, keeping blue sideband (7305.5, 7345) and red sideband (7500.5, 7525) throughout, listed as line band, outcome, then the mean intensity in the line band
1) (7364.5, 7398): 0.4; 3.9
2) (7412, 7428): 0.1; 3.91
